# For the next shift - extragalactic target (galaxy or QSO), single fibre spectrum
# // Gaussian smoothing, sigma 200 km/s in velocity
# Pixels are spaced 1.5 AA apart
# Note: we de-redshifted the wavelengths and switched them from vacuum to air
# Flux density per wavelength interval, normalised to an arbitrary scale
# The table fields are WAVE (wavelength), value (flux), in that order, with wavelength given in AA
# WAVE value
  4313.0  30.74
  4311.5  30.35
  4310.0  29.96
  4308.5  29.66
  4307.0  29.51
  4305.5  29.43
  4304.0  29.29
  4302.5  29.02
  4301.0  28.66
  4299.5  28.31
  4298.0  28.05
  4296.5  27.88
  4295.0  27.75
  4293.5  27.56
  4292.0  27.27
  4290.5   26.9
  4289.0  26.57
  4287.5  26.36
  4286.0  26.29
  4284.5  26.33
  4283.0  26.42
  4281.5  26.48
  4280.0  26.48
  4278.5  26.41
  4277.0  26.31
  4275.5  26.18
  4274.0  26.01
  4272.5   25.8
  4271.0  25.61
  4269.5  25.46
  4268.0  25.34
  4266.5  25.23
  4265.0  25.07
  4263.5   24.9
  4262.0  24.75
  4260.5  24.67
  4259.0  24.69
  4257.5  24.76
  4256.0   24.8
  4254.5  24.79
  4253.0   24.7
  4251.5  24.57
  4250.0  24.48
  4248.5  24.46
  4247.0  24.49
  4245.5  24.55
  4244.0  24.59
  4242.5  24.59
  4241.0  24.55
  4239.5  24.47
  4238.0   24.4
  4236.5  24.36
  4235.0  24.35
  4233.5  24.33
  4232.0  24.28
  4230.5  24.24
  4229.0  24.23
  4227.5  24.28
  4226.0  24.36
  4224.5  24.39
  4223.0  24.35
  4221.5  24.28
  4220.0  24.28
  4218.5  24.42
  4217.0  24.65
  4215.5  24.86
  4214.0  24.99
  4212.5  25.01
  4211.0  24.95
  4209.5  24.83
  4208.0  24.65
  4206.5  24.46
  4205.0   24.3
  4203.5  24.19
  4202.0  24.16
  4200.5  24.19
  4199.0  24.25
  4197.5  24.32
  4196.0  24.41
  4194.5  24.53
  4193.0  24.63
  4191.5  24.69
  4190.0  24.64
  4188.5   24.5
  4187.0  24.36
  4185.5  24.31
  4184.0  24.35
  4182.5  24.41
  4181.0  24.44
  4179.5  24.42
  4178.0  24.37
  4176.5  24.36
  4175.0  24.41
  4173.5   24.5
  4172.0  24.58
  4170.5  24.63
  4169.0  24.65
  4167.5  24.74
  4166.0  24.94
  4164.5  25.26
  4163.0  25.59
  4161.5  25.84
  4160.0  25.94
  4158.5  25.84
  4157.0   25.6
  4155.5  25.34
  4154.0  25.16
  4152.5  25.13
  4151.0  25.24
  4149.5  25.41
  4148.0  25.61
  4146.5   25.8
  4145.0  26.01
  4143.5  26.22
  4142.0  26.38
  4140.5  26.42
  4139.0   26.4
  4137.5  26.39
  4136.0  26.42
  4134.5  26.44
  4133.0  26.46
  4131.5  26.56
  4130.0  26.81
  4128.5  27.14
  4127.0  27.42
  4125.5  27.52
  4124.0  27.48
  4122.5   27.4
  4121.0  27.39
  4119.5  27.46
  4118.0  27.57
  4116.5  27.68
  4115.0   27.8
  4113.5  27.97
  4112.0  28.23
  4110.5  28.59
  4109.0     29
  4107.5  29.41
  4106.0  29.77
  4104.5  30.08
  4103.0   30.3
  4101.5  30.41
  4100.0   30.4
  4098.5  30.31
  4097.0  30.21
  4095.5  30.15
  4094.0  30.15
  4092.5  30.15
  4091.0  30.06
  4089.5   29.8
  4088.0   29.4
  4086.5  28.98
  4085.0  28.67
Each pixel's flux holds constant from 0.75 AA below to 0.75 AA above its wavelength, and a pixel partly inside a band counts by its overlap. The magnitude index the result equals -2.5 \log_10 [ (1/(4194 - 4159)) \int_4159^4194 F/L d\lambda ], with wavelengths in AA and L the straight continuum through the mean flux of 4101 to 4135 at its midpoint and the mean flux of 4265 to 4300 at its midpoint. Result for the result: 0.12 mag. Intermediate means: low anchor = 28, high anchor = 26.5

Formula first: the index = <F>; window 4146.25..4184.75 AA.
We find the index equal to 25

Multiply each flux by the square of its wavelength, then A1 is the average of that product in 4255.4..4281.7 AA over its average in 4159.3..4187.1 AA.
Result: 1.1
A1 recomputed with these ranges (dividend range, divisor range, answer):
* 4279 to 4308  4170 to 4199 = 1.19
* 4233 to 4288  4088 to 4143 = 0.95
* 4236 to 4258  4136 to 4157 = 1.00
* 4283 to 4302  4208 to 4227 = 1.15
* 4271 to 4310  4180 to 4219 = 1.17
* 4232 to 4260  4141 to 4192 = 1.02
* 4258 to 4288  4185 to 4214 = 1.09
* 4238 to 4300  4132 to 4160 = 1.05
